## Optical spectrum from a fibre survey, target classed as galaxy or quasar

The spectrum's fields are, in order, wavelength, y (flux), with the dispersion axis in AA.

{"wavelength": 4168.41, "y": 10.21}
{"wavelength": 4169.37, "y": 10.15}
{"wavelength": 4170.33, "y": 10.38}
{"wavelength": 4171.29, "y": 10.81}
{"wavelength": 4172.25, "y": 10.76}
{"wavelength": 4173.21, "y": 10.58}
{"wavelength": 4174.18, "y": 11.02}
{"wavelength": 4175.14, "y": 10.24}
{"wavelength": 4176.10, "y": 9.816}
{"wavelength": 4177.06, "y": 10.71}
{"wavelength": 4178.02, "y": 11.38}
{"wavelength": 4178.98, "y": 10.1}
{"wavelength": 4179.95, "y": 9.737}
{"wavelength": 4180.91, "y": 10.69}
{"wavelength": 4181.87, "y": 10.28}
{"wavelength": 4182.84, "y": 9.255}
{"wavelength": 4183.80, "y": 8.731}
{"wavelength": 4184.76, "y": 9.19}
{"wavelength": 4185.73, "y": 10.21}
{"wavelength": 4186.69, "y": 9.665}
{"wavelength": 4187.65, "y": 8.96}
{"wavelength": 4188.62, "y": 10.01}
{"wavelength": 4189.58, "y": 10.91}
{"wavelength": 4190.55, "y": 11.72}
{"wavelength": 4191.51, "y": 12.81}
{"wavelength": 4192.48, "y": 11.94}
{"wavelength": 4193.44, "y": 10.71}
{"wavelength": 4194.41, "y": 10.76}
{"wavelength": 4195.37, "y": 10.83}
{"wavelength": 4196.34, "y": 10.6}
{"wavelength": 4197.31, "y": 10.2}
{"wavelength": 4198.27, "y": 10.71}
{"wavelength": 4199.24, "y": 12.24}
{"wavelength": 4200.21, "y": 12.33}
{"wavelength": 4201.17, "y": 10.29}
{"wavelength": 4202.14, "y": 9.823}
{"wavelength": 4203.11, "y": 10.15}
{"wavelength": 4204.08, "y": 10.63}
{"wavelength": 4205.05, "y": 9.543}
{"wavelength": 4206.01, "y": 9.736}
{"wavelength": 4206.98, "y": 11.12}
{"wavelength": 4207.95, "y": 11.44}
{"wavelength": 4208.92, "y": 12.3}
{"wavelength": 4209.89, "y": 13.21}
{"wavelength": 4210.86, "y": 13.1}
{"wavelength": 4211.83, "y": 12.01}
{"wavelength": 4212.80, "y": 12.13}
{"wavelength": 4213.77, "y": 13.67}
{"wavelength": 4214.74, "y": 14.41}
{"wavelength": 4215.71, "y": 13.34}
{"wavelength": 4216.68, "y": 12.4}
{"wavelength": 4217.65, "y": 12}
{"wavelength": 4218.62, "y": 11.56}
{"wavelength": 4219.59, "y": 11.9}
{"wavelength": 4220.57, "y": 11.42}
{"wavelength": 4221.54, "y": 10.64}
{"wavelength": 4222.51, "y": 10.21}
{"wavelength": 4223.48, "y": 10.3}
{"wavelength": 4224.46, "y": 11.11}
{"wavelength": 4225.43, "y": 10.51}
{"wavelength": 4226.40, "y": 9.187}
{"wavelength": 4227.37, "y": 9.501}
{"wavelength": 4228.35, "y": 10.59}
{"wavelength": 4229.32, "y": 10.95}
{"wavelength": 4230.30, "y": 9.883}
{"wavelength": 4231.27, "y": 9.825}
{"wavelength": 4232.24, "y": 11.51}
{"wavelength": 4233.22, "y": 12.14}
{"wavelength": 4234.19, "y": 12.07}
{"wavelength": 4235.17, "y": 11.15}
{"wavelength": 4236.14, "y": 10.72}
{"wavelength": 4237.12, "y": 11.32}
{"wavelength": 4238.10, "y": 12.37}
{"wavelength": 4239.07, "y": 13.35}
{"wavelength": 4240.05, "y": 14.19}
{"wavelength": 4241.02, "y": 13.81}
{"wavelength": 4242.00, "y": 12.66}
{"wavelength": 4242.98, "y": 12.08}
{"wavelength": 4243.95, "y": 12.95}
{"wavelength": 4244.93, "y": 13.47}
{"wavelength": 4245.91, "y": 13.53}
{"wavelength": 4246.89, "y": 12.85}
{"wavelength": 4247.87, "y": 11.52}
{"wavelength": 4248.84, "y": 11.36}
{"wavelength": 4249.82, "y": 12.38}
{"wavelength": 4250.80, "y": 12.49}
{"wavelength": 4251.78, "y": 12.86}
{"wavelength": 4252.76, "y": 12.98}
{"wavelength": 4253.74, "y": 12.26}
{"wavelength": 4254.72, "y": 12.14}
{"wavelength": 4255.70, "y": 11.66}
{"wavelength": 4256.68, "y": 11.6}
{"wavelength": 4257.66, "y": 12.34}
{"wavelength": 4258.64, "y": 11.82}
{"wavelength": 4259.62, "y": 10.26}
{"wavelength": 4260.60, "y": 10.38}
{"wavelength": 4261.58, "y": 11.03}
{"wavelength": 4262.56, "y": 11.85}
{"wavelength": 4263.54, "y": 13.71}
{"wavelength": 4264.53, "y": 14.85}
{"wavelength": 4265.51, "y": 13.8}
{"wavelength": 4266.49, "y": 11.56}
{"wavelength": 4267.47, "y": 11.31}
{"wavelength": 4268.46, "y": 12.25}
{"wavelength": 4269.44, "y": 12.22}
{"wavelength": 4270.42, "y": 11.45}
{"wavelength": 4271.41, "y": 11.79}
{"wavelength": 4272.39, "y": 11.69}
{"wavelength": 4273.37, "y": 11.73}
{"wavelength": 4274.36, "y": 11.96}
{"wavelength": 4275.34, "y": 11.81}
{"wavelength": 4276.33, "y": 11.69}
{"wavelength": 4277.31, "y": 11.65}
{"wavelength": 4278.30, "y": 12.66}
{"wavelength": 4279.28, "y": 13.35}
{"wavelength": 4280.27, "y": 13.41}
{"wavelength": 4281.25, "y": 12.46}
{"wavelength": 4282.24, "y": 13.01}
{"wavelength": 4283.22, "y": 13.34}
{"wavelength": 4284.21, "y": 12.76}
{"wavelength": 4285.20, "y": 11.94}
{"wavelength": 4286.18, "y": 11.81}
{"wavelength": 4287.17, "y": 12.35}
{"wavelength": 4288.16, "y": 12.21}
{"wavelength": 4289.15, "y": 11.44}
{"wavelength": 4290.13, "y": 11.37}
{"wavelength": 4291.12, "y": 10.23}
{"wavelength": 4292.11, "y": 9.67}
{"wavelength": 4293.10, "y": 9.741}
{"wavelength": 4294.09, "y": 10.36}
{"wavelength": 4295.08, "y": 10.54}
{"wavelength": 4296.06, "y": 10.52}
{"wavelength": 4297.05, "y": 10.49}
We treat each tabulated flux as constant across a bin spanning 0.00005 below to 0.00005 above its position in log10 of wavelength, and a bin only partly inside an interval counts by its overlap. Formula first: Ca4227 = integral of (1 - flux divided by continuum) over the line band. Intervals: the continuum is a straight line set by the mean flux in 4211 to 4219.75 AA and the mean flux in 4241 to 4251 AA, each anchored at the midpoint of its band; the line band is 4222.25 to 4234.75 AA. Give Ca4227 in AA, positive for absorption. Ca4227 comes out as 2.0 AA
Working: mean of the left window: 12.7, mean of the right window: 12.6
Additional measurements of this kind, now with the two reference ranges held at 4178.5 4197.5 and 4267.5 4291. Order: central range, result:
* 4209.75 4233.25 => -1.0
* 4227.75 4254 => -1.6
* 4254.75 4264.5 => 0.0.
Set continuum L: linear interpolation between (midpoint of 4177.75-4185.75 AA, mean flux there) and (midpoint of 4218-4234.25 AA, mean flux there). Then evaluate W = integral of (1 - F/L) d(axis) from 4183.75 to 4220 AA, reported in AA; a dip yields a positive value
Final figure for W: -3.4 AA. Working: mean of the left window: 9.89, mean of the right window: 10.8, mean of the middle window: 11.3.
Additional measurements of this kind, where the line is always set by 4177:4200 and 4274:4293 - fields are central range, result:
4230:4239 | -0.08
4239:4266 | -2.27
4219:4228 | 0.43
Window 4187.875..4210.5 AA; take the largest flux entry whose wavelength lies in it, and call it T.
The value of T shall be 13.21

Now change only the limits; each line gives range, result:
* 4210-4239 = 14.41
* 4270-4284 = 13.41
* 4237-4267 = 14.85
